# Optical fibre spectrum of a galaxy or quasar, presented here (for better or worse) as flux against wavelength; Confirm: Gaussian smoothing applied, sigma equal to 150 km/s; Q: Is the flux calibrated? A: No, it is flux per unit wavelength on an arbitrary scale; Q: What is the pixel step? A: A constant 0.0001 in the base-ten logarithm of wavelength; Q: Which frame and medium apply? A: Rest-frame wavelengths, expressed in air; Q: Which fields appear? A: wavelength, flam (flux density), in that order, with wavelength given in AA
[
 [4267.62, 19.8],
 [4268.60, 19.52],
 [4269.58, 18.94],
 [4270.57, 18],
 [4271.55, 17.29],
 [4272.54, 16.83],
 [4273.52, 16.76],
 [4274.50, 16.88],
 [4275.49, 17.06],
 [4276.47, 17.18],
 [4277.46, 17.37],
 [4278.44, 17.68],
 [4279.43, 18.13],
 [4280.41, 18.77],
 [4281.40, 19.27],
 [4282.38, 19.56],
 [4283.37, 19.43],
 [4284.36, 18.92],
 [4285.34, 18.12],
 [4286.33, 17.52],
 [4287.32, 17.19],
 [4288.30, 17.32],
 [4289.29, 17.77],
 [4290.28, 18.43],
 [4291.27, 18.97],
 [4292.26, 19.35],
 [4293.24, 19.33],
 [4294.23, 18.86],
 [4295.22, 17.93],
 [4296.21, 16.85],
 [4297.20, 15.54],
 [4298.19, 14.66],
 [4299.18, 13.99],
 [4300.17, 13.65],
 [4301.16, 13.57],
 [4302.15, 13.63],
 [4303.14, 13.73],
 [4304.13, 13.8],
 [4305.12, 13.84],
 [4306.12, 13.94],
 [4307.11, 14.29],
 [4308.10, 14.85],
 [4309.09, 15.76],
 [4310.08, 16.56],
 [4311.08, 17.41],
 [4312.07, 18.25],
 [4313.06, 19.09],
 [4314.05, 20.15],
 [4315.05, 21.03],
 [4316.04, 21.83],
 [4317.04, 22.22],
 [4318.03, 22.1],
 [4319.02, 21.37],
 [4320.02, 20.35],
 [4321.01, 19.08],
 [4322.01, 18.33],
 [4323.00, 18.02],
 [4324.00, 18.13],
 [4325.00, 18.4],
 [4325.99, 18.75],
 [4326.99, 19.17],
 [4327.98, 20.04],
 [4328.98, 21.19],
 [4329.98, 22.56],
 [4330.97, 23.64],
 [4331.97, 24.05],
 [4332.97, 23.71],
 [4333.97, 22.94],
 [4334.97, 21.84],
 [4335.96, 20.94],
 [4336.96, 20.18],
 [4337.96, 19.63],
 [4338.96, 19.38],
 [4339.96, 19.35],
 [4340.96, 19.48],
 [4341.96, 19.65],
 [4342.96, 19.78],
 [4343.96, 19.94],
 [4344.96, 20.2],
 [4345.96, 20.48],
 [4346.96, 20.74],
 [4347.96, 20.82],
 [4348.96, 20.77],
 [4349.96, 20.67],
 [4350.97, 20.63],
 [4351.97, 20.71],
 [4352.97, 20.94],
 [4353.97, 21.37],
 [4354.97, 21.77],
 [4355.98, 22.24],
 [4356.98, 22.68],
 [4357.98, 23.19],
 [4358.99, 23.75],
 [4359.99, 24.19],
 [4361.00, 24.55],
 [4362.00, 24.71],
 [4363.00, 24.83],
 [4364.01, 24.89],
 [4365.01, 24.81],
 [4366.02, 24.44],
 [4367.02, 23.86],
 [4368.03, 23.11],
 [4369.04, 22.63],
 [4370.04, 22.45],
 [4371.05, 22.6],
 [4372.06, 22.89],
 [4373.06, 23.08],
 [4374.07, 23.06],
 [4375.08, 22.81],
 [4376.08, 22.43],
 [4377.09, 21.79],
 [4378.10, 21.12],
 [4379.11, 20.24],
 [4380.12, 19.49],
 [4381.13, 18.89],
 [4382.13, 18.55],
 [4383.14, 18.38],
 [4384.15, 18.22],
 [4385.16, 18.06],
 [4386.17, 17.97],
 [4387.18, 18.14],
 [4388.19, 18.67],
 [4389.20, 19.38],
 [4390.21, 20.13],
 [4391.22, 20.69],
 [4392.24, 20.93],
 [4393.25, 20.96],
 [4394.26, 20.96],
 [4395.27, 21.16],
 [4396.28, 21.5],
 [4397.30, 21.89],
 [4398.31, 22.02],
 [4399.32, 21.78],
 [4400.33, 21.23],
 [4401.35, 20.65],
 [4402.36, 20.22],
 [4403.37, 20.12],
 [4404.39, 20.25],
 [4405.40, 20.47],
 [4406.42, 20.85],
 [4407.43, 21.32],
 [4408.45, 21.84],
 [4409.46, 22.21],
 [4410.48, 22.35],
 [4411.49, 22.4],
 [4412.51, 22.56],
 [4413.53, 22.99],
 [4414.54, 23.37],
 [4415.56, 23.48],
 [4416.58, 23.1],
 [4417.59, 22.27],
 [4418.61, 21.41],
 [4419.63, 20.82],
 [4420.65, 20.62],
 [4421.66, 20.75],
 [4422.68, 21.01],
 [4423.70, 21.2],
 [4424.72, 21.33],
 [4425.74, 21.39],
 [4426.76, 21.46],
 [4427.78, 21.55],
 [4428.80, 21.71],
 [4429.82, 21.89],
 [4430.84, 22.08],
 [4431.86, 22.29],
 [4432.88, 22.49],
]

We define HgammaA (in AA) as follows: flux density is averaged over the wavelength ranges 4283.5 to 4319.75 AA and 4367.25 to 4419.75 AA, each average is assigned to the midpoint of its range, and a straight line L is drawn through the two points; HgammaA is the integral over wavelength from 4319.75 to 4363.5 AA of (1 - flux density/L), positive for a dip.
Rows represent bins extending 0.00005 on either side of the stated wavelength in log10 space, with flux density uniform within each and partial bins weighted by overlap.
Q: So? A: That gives -4.81 AA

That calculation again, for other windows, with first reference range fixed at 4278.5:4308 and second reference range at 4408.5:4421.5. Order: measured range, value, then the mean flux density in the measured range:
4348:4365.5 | -2.73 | 22.7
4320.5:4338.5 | -2.14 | 20.6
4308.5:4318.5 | -0.97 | 19.4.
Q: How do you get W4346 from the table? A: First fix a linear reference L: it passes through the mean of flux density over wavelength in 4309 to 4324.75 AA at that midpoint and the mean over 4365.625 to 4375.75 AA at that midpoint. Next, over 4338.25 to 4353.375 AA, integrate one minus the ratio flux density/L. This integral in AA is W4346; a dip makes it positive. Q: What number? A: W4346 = 0.83 AA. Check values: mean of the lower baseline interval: 19.4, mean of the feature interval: 20.2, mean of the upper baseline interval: 23.1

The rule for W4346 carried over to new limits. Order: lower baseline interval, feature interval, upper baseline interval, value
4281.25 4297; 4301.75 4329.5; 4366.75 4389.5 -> 1.5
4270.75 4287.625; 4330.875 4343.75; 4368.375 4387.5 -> -1.0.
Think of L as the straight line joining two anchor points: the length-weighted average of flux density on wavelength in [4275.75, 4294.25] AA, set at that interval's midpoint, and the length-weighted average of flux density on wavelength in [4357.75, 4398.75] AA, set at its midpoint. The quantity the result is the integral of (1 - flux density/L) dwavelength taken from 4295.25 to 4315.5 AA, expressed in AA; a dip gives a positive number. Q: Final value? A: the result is 3.52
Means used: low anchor 18.4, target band 15.8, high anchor 21.6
